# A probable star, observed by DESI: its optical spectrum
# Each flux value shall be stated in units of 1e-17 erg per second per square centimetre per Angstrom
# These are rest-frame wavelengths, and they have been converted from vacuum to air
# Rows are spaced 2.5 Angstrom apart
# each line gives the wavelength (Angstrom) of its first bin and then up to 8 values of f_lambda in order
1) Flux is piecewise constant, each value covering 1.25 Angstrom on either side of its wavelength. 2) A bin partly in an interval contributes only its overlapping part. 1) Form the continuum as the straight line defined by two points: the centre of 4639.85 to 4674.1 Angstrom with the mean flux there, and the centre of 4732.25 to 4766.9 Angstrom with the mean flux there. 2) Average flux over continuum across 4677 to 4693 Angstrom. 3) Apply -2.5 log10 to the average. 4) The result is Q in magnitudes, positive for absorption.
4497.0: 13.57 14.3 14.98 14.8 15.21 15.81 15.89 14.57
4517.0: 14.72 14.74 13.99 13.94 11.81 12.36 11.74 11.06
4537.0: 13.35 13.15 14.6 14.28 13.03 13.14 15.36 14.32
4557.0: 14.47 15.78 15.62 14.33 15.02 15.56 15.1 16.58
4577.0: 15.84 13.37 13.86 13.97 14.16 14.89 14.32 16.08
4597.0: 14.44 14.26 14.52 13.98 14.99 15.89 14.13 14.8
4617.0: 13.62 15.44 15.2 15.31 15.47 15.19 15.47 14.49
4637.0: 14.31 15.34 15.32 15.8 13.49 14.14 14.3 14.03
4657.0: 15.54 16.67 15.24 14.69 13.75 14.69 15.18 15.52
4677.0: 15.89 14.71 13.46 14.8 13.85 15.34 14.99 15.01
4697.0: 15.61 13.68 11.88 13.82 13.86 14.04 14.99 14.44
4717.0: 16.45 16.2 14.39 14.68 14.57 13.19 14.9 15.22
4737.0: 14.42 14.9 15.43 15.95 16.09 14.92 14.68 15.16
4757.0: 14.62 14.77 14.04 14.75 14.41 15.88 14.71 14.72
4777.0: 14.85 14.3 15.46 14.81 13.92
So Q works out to 0.02 mag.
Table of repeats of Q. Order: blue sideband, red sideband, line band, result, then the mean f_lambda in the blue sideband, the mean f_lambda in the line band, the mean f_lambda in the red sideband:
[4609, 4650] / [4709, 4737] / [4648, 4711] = 0.02 mag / 14.9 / 14.6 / 14.8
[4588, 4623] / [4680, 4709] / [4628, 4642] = -0.03 mag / 14.7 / 15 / 14.2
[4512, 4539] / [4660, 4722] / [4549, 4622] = -0.07 mag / 13.3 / 14.8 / 14.7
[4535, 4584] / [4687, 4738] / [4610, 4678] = -0.03 mag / 14.5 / 14.9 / 14.6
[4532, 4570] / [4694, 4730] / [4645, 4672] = -0.03 mag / 14.1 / 14.7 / 14.5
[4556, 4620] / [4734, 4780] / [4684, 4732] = 0.03 mag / 14.8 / 14.5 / 14.9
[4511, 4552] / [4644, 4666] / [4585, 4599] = -0.04 mag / 13.6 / 14.7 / 14.8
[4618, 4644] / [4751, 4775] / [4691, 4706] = 0.06 mag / 15.2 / 14.1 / 14.8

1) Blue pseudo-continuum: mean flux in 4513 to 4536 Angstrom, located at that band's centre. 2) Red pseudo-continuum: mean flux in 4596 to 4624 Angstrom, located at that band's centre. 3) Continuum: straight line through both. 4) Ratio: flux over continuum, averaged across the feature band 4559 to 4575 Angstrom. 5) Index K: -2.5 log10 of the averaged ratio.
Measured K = -0.10 mag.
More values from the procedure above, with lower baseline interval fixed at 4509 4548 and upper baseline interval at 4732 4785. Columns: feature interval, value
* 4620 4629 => -0.083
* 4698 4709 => 0.096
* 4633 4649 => -0.036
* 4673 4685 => -0.028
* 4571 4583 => -0.078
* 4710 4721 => -0.049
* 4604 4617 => -0.043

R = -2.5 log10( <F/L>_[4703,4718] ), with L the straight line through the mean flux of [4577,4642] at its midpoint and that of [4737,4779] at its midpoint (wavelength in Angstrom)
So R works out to 0.03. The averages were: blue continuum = 14.7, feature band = 14.5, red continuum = 15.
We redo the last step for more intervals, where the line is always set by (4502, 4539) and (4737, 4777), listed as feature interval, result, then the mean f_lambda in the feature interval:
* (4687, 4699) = -0.023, 15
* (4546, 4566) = -0.037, 14.5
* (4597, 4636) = -0.038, 14.8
